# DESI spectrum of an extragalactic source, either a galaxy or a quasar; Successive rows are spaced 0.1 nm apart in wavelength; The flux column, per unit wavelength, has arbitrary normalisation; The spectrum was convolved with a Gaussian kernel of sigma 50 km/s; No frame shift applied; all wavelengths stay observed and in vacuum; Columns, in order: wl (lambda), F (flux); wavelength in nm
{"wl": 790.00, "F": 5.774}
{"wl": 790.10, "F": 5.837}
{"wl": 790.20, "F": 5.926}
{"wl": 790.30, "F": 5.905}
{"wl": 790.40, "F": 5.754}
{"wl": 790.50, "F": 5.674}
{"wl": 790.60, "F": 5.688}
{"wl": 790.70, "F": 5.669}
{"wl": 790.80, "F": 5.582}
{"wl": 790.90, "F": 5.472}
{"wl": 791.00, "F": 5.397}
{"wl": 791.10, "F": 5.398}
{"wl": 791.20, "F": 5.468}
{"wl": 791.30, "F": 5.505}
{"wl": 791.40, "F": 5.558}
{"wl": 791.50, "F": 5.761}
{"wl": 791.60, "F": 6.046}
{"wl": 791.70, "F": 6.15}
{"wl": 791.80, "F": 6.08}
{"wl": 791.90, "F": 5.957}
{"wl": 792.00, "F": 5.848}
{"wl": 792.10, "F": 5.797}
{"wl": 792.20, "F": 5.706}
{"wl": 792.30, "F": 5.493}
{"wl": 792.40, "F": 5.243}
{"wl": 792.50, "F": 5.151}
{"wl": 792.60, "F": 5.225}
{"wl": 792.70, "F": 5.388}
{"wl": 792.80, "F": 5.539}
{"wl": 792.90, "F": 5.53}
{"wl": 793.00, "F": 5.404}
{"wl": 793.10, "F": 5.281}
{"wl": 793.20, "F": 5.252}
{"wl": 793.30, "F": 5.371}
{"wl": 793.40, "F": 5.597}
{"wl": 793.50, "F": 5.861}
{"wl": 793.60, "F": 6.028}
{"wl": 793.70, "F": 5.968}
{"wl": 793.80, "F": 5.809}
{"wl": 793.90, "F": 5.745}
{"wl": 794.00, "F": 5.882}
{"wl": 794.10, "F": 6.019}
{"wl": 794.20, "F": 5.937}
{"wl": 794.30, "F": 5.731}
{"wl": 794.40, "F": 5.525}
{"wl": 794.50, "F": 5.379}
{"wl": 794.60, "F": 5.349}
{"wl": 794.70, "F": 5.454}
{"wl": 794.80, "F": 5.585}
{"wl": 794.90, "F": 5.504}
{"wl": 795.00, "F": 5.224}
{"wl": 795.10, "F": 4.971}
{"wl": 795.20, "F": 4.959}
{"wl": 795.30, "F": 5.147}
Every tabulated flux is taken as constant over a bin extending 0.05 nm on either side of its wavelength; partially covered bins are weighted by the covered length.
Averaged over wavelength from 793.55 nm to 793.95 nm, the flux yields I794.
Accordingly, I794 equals 5.89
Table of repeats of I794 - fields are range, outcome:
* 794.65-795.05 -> 5.44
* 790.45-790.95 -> 5.62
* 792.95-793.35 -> 5.33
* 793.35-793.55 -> 5.73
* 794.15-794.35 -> 5.83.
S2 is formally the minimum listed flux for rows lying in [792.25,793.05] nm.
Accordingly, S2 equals 5.151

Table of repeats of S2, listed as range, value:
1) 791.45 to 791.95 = 5.761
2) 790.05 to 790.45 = 5.754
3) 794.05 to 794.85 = 5.349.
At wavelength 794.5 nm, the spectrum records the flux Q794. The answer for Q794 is 5.379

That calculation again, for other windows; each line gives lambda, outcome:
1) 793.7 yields 5.968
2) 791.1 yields 5.398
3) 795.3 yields 5.147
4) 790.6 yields 5.688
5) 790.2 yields 5.926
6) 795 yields 5.224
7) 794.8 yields 5.585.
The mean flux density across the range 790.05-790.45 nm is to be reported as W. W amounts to 5.86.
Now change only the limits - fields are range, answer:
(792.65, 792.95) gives 5.49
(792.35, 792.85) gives 5.31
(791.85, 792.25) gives 5.83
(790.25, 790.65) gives 5.76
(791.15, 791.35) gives 5.49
